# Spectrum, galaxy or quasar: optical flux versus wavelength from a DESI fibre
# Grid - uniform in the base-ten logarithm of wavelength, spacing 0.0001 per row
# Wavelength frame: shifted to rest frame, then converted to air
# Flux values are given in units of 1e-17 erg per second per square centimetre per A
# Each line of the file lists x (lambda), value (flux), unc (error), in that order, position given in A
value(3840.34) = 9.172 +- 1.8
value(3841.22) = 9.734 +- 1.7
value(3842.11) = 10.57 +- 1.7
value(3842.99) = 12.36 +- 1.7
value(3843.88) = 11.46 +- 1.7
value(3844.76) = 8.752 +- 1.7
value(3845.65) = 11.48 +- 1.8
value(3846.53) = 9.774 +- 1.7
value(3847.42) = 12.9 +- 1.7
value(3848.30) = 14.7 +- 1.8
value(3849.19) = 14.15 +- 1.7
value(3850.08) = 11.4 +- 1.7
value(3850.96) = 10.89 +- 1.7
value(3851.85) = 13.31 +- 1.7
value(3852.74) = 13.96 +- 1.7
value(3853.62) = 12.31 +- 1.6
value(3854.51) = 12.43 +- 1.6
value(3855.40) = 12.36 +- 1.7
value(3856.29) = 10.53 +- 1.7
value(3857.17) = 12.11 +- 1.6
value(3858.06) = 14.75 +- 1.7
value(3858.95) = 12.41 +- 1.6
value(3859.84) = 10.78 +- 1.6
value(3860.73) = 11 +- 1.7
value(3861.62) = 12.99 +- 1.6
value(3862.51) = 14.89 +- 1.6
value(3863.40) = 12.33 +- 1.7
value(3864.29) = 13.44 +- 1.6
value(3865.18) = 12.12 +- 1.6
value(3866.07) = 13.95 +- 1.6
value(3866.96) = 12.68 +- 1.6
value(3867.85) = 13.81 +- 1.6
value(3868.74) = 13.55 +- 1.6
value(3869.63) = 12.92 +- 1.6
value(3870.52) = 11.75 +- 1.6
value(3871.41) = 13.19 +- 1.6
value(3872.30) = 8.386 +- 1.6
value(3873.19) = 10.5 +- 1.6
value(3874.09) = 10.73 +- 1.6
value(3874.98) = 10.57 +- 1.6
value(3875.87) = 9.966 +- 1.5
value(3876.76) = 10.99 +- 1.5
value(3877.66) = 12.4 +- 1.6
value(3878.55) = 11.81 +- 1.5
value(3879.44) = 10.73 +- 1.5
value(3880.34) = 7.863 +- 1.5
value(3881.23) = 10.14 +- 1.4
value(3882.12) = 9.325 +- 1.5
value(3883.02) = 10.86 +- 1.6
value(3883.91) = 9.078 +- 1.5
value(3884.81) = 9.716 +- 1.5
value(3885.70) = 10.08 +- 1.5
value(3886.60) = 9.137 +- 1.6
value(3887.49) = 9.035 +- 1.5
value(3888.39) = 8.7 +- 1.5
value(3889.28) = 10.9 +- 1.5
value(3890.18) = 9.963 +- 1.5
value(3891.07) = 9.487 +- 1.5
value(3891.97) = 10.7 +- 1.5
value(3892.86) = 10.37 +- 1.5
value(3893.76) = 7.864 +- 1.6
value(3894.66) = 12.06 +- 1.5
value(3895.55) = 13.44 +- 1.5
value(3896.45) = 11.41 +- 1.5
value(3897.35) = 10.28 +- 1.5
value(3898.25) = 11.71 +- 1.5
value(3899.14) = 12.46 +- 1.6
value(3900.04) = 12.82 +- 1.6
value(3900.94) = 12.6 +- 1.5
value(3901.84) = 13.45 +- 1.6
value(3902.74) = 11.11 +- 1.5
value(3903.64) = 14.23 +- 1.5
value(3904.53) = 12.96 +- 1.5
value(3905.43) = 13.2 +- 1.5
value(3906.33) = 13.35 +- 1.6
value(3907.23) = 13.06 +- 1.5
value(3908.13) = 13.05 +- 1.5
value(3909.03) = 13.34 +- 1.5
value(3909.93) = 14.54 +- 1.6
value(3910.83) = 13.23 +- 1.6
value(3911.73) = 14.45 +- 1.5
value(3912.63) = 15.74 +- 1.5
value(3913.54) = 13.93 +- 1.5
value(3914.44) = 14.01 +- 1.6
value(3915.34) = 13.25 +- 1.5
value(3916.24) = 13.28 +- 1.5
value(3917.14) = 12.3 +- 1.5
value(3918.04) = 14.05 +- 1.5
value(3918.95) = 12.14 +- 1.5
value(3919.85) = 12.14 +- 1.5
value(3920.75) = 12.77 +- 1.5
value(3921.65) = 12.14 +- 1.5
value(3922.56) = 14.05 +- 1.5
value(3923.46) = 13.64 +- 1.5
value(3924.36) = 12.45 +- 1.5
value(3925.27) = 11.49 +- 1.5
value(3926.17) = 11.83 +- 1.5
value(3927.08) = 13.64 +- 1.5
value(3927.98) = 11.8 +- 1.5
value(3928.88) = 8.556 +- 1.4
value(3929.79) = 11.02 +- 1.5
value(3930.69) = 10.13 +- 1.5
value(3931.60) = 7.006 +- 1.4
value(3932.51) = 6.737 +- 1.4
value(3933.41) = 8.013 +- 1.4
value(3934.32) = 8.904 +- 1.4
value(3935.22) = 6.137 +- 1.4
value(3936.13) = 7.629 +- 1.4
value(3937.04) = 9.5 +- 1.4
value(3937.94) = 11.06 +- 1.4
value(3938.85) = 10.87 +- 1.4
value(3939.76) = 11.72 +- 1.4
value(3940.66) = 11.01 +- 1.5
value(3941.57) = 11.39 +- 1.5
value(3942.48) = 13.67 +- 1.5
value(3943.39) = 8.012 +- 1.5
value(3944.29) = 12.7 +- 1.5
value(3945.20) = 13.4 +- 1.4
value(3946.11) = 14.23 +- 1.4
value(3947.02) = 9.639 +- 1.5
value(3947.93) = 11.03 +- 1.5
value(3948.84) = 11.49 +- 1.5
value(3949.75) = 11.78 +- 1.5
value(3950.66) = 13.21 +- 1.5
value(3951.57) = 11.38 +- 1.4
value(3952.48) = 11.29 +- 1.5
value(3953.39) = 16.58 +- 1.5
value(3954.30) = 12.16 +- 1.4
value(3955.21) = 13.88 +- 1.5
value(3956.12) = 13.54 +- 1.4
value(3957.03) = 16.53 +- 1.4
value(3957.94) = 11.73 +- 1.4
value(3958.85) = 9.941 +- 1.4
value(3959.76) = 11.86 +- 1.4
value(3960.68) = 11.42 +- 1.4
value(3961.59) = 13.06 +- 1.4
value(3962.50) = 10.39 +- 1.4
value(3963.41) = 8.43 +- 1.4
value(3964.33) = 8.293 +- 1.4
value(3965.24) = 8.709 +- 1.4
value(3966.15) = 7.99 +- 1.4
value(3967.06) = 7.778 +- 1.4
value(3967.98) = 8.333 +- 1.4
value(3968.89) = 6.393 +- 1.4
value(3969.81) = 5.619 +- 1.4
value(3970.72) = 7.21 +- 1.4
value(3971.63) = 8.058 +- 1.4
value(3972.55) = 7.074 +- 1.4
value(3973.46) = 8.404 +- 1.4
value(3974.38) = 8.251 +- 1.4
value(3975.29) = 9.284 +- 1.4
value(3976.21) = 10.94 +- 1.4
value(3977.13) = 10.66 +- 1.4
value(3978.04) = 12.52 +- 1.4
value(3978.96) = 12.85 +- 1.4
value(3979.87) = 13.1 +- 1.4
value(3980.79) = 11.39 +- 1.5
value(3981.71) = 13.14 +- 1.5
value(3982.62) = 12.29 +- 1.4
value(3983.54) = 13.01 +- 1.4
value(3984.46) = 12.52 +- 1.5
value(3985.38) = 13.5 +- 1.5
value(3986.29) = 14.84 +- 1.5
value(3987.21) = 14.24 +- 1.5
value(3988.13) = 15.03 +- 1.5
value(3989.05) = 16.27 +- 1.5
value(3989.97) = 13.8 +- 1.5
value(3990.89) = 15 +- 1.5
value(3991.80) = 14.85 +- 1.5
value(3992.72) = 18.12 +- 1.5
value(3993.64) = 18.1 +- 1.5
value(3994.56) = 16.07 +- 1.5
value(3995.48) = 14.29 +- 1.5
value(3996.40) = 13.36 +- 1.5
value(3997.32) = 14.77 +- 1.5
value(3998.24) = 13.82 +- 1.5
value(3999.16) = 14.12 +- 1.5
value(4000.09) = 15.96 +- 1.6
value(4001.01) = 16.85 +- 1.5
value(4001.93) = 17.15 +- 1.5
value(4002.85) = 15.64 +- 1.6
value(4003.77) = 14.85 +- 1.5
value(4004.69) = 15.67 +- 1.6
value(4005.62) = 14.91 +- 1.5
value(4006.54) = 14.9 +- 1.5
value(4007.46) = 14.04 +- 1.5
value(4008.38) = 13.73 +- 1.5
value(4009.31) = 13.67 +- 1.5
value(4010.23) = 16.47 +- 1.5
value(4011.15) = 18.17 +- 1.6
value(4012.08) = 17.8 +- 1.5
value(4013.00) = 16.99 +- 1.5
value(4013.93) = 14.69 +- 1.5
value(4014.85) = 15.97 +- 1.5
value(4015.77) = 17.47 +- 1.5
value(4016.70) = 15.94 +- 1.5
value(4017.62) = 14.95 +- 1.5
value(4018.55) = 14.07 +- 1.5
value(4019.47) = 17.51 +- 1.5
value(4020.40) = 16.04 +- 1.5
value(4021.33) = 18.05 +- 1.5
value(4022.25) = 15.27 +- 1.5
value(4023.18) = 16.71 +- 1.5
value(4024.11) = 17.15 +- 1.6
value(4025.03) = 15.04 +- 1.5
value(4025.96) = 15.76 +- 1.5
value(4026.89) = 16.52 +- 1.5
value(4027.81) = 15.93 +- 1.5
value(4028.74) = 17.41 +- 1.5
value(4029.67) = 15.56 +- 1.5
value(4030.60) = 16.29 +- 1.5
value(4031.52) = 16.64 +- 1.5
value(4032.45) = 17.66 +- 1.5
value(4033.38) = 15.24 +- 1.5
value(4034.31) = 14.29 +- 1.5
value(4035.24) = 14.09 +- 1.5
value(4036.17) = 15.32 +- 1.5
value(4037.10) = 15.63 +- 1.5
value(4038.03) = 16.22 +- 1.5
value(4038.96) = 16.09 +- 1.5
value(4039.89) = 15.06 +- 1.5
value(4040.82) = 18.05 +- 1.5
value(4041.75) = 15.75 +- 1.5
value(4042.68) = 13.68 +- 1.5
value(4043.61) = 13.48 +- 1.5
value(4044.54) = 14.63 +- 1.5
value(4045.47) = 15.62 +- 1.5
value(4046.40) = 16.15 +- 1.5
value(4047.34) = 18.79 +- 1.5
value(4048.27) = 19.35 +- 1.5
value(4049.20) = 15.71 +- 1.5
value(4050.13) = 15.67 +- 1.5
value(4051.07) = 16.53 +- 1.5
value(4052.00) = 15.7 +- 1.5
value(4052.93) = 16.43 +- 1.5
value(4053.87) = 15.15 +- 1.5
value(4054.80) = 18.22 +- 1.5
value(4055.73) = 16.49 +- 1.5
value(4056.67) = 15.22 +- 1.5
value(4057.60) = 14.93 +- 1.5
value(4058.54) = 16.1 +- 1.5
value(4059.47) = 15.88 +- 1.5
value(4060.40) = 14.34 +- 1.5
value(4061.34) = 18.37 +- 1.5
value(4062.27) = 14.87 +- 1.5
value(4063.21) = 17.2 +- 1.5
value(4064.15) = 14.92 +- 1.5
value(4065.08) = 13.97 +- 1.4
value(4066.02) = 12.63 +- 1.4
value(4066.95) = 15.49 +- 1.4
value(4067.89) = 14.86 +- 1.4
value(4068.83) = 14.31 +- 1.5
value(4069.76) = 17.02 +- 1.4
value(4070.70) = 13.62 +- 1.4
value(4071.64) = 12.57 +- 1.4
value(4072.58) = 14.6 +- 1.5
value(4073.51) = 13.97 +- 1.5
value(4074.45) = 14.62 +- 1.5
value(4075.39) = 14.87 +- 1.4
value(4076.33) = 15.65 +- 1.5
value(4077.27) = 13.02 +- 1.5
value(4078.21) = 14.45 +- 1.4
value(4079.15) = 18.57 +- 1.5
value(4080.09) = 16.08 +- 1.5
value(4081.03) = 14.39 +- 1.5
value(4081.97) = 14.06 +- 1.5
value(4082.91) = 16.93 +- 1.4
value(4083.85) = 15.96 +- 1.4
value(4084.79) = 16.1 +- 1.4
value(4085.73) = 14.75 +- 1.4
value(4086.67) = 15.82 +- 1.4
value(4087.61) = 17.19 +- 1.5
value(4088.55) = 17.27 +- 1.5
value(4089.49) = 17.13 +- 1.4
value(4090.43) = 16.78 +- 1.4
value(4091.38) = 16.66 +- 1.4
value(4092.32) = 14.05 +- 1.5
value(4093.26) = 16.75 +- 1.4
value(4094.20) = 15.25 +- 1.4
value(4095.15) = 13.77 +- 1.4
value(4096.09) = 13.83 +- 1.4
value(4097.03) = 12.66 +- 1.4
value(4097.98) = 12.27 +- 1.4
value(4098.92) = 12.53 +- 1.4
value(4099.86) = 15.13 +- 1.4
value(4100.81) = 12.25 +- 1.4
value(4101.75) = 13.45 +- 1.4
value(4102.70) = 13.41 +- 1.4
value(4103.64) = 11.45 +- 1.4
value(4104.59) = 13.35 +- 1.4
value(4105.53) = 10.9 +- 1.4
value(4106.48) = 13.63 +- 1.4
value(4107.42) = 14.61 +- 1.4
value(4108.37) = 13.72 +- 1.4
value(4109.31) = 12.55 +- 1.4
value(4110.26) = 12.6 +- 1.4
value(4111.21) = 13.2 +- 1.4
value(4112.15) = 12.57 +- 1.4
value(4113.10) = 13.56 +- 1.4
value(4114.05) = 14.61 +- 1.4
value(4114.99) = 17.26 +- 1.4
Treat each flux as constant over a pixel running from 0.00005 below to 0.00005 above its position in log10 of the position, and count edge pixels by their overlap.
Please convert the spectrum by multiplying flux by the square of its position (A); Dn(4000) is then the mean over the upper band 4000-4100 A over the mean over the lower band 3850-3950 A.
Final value 1.4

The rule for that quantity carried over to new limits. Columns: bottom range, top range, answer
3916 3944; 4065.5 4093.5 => 1.51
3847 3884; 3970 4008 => 1.19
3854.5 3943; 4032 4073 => 1.45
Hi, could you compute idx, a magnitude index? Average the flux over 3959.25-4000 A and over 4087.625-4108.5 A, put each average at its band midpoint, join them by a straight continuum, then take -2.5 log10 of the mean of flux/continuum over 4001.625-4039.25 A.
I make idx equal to -0.247 mag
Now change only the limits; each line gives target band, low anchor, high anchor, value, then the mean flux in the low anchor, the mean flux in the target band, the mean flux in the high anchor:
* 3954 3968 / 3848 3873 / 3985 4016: 0.314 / 12.6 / 10.9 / 15.4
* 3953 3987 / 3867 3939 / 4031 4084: 0.210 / 11.4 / 10.9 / 15.5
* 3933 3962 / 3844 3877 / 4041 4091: 0.181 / 12.1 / 11.5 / 15.6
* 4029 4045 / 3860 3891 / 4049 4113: -0.111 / 11.1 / 15.5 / 14.8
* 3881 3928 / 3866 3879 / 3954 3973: -0.090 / 11.8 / 12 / 9.9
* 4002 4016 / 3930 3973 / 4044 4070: -0.174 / 10.4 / 15.7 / 15.9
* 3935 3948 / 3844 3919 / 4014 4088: 0.216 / 11.9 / 10.9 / 15.7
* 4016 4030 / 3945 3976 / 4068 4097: -0.239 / 10.5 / 16.1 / 15.3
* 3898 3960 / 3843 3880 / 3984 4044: 0.130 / 12.1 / 12.1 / 15.6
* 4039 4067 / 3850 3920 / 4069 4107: -0.118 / 11.9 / 15.8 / 14.7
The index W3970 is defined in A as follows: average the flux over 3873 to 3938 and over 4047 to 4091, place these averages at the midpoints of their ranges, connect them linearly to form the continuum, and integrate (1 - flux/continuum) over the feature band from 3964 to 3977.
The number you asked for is 4.9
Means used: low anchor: 11.3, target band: 8.09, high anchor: 15.7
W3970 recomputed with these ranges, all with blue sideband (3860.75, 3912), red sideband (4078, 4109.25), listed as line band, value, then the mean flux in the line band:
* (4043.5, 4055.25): -1.9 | 16.3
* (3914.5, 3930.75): -0.3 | 12.4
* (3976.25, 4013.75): -4.1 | 14.7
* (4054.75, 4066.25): -1.1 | 15.6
